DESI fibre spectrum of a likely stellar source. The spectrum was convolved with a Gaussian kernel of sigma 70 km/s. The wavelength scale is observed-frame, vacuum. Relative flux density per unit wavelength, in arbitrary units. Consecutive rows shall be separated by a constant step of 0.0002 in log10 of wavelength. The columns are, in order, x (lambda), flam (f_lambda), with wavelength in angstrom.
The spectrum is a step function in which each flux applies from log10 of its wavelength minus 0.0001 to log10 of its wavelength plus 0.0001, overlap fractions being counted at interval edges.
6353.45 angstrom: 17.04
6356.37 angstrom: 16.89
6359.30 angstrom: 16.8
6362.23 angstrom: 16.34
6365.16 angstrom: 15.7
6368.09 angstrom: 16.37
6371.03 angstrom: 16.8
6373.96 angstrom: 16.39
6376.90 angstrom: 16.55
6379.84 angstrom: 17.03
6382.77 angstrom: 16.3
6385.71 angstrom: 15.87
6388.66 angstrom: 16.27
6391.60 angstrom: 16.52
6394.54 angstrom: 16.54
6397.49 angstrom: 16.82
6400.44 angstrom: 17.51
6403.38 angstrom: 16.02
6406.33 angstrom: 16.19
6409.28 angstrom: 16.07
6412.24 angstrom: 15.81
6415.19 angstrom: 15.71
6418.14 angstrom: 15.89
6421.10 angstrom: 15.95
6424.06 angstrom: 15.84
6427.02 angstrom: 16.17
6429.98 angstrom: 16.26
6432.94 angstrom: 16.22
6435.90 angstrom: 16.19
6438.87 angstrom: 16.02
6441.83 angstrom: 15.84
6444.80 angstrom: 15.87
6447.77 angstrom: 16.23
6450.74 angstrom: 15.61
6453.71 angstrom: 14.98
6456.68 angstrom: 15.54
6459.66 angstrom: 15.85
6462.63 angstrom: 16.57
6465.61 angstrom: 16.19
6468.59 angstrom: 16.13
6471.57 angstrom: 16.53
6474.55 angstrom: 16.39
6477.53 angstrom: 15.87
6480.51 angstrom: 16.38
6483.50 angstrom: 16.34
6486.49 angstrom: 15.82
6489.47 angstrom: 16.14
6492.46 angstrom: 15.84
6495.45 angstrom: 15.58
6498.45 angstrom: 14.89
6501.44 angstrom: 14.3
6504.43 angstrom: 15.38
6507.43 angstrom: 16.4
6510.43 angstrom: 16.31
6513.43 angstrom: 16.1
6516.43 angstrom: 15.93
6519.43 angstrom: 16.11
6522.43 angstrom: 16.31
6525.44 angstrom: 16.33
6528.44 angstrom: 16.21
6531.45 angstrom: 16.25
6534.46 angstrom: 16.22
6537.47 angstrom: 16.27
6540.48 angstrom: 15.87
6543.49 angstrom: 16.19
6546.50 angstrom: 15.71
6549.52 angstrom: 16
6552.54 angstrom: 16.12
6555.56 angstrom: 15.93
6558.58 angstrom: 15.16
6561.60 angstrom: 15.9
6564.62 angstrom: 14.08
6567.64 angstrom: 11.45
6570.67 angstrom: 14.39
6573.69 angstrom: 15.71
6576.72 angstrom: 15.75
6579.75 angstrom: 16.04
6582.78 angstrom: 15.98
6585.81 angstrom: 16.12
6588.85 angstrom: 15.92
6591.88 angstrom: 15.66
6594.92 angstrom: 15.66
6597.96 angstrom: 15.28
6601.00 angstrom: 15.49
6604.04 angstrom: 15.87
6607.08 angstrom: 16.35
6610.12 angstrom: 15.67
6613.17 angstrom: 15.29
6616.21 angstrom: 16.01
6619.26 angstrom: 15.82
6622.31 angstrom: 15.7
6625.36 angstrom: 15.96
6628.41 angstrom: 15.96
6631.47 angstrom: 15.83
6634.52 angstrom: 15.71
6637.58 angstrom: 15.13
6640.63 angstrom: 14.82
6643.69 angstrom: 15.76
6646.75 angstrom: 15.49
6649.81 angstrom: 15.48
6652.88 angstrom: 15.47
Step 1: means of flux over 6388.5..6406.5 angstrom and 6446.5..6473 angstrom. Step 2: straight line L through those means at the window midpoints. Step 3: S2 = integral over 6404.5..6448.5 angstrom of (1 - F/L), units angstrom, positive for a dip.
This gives 0.8 angstrom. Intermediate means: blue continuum 16.6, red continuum 16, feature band 16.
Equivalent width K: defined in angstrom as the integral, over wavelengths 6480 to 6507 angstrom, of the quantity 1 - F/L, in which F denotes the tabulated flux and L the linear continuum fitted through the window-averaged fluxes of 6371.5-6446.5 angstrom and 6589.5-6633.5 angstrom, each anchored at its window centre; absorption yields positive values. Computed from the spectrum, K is 0.7 angstrom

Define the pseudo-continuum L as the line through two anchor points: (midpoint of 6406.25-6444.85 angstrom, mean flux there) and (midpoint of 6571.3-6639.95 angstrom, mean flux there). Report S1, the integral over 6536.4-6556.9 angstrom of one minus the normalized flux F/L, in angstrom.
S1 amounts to -0.24 angstrom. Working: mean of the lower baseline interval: 16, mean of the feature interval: 16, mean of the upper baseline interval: 15.7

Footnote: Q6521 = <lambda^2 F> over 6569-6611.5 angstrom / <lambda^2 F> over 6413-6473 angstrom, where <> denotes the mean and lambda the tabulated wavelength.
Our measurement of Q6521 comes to 1.03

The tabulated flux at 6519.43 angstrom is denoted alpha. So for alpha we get 16.11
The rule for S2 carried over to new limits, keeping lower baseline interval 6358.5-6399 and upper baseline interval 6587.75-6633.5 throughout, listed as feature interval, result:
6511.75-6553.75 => -0.3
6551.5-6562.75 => 0.1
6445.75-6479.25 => 0.4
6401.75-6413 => 0.2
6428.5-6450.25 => 0.3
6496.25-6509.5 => 0.6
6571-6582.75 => 0.1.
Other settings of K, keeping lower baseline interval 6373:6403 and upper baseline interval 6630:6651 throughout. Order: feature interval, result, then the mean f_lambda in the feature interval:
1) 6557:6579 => 1.5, 14.7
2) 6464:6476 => -0.1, 16.3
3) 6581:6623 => -0.4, 15.8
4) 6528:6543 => -0.2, 16.2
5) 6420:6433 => 0.3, 16.1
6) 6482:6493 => 0.1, 16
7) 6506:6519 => -0.1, 16.2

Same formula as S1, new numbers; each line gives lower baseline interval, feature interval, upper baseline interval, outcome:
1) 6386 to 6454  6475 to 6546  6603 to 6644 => -0.1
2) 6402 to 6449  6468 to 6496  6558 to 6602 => -0.7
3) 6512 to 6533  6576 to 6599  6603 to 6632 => 0.2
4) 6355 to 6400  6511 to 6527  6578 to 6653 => -0.1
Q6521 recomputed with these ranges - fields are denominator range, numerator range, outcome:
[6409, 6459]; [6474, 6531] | 1.02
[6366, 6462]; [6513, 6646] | 1.02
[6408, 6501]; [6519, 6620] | 1.02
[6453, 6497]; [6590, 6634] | 1.03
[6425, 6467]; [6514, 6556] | 1.04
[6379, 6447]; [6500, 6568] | 1.01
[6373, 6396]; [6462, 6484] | 1.02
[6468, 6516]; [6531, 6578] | 0.99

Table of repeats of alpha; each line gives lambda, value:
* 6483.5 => 16.34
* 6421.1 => 15.95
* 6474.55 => 16.39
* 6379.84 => 17.03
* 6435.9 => 16.19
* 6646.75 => 15.49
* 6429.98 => 16.26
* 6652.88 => 15.47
